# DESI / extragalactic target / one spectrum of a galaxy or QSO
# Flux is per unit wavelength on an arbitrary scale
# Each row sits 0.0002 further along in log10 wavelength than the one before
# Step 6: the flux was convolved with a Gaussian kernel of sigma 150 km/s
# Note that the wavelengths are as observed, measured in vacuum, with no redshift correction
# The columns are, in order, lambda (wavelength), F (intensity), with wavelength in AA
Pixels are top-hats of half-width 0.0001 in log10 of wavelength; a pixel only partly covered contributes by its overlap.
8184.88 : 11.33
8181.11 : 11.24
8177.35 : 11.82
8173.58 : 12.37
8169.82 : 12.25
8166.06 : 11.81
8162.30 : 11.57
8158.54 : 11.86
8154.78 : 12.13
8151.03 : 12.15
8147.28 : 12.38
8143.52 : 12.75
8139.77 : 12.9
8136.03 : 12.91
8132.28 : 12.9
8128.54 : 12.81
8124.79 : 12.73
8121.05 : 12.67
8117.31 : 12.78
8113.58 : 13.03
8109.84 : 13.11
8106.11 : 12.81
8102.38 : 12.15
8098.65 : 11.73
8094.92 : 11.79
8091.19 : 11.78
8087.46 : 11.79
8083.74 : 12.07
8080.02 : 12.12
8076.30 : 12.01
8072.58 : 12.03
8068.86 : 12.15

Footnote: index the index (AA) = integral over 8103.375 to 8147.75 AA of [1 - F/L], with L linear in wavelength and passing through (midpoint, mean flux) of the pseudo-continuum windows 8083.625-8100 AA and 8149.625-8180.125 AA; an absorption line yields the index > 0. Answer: -3.48 AA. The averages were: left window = 11.8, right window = 12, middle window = 12.8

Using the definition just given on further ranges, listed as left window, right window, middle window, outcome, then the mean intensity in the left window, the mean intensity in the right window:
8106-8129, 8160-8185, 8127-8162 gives -0.4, 12.9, 11.8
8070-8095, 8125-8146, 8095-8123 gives -0.4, 12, 12.8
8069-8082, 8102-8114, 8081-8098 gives 0.7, 12.1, 12.8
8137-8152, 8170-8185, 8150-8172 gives 0.4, 12.6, 11.8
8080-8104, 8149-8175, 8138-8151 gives -0.7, 11.9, 12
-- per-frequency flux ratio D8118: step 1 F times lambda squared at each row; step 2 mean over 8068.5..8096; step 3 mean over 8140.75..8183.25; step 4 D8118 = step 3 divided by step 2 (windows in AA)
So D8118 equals 1.0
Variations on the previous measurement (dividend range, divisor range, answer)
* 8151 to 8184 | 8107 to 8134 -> 0.93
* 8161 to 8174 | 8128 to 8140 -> 0.94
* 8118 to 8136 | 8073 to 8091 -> 1.08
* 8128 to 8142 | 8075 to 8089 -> 1.09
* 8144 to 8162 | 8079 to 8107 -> 1.03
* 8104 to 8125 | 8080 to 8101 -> 1.09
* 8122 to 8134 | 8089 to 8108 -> 1.07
